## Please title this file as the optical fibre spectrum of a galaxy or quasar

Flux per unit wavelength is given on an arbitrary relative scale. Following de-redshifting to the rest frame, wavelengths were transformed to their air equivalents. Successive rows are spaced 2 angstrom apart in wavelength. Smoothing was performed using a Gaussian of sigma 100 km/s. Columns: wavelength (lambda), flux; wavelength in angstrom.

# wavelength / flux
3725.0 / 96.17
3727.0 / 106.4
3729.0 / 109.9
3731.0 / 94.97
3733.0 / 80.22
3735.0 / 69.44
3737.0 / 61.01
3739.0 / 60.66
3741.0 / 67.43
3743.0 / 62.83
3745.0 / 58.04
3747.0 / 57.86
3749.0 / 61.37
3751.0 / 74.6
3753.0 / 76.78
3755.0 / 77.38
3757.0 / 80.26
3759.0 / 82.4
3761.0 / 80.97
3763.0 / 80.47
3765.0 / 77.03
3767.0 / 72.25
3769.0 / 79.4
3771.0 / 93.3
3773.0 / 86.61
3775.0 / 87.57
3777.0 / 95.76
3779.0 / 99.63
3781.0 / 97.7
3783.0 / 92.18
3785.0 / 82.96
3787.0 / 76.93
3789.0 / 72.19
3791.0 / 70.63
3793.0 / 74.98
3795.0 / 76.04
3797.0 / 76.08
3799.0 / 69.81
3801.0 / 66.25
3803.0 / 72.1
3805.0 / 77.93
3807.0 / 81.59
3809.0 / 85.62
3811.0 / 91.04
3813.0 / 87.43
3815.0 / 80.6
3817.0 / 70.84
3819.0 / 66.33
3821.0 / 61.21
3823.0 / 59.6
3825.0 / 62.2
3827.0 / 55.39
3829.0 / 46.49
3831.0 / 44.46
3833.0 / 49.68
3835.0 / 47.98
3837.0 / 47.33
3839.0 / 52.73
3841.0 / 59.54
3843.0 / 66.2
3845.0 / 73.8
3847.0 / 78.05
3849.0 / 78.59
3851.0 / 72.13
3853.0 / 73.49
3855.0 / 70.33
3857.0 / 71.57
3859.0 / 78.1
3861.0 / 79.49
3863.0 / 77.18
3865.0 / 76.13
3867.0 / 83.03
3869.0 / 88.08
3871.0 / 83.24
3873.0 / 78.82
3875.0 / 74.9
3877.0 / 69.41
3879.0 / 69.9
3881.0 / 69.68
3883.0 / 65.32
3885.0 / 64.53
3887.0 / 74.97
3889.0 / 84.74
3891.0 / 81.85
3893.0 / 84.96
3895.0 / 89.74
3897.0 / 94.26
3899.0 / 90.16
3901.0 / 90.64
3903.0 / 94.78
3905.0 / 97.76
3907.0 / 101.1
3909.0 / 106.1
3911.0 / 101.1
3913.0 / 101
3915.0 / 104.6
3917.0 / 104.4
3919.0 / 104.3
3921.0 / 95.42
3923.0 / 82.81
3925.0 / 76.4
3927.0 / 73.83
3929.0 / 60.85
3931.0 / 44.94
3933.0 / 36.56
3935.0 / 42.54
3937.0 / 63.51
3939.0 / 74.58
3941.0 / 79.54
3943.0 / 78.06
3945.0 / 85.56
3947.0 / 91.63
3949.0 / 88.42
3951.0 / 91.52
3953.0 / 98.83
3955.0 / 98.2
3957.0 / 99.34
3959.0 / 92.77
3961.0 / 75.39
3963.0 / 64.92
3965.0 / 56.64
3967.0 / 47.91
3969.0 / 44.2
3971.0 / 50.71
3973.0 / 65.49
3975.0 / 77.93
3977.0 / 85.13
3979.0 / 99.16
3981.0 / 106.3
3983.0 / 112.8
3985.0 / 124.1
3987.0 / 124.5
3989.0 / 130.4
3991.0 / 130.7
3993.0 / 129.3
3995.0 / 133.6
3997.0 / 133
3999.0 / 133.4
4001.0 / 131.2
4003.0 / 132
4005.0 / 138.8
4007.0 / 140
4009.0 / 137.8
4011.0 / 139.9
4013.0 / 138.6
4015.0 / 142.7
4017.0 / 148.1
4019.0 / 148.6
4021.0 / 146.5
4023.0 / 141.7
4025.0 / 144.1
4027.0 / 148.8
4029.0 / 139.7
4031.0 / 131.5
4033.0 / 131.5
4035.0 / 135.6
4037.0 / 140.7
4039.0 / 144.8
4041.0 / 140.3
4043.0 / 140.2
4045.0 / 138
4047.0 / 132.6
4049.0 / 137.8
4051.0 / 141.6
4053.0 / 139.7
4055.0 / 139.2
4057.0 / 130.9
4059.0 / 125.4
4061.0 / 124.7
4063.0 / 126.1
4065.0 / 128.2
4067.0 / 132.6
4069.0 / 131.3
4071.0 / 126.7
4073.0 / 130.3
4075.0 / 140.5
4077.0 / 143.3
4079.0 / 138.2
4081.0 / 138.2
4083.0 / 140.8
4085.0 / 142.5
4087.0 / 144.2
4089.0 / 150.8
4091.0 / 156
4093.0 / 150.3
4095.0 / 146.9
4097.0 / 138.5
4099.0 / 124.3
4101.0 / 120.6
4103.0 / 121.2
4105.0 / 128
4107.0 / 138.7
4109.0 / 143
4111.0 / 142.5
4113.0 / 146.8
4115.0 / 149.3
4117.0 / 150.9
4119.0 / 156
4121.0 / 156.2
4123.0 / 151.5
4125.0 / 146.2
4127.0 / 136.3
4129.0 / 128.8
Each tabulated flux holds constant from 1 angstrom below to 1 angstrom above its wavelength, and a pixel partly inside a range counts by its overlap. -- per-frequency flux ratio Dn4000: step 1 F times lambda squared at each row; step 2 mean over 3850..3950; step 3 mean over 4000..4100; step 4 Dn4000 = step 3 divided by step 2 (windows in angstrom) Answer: 1.85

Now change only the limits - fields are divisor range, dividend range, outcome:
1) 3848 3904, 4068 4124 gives 1.99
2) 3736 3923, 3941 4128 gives 1.80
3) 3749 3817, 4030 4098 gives 1.97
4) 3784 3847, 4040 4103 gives 2.29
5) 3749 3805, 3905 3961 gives 1.14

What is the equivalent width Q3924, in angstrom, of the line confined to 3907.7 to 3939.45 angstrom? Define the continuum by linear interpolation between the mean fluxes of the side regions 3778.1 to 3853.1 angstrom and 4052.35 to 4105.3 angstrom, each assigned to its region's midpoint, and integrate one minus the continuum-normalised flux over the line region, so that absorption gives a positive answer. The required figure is 5.6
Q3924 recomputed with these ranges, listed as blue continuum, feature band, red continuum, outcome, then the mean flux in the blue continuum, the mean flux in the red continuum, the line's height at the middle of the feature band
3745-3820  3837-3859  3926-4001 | 3.5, 79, 87.8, 82.2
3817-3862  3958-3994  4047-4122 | 5.5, 63.6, 138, 105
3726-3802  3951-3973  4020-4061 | 8.6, 78.7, 138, 121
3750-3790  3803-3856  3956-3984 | 9.4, 83.3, 77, 81.5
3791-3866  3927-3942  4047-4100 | 6.1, 69.2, 137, 98.6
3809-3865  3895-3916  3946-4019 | -2.9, 67.2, 107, 86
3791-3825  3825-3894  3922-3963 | 5.1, 74.3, 76.5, 75.2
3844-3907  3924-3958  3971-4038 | 9.4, 79.7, 127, 104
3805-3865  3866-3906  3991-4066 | 2.3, 68.2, 137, 86.4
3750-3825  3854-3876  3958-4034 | 3.4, 79.1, 116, 92.7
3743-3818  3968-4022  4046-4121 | 0.8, 78.8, 138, 121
